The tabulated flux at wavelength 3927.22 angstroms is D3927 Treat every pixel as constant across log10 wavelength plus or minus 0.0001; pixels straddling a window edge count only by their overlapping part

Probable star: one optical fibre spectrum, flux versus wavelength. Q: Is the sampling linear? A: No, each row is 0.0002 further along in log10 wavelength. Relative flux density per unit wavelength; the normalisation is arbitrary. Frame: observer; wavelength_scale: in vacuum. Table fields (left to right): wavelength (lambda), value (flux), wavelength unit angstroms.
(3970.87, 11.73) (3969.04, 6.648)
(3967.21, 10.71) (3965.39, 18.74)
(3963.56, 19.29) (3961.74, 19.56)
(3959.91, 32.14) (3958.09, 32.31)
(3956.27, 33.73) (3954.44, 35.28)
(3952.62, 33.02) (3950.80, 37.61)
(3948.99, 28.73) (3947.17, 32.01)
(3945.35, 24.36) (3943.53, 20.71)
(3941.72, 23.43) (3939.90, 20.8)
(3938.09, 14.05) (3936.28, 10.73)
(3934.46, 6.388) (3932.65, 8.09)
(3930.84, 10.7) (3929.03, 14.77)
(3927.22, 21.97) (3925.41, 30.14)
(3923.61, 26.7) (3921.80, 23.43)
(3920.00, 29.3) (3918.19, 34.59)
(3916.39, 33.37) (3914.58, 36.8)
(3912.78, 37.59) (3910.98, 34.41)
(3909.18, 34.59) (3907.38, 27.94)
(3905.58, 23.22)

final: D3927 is 21.97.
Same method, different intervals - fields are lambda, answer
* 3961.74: 19.56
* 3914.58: 36.8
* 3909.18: 34.59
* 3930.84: 10.7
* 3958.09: 32.31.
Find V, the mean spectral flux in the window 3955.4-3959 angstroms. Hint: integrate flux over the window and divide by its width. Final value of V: 33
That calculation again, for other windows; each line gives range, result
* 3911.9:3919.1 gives 35.6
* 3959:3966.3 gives 22.4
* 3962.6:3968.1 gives 16.3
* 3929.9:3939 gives 10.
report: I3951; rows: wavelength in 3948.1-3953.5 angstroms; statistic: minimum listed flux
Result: 28.73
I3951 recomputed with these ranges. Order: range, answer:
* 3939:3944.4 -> 20.71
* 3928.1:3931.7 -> 10.7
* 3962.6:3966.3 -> 18.74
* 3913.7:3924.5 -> 23.43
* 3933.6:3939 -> 6.388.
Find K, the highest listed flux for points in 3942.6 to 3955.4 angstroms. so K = 37.61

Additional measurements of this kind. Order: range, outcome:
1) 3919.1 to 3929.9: 30.14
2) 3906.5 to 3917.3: 37.59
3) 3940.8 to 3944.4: 23.43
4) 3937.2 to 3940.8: 20.8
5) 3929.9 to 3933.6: 10.7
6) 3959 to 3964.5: 32.14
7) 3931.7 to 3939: 14.05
